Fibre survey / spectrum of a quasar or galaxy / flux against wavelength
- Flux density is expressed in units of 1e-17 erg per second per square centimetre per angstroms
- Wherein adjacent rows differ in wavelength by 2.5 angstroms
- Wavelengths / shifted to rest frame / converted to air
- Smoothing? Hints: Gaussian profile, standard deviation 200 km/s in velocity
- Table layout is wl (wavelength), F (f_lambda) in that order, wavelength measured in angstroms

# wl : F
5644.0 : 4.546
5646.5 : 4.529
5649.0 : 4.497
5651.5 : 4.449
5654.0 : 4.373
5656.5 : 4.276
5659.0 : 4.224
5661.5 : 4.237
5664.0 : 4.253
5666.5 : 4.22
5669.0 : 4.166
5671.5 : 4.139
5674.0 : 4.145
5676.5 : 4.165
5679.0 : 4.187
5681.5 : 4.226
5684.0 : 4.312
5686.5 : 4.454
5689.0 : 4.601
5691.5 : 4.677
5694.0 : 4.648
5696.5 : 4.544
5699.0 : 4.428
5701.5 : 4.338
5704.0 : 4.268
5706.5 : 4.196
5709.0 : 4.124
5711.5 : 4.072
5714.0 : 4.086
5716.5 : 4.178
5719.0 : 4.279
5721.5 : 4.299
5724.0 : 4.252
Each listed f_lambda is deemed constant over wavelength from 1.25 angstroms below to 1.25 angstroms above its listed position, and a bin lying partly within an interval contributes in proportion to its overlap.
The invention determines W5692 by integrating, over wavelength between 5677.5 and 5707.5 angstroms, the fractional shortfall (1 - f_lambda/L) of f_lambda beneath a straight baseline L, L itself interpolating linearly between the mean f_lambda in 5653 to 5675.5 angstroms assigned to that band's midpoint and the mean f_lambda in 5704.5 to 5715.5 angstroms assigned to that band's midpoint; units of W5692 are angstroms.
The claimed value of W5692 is -1.7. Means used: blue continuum 4.22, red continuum 4.13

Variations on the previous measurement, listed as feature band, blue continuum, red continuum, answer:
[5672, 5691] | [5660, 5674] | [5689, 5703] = 0.3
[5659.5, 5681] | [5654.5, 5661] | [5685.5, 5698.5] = 0.9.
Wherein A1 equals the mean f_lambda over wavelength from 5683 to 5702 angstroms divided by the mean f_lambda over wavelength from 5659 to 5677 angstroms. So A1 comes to 1.08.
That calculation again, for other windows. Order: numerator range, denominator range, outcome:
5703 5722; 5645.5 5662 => 0.96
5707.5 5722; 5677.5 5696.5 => 0.94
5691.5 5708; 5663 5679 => 1.06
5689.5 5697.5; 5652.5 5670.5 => 1.09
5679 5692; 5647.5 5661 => 1.01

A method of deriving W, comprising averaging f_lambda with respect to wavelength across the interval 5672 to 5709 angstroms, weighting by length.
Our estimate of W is 4.36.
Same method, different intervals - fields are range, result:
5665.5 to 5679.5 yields 4.17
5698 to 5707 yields 4.31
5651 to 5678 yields 4.23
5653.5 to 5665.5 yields 4.27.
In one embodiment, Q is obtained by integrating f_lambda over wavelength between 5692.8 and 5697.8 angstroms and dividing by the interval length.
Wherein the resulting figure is 4.59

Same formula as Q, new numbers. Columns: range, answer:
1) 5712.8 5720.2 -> 4.18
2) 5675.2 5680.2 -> 4.18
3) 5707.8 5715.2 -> 4.09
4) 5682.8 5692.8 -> 4.51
